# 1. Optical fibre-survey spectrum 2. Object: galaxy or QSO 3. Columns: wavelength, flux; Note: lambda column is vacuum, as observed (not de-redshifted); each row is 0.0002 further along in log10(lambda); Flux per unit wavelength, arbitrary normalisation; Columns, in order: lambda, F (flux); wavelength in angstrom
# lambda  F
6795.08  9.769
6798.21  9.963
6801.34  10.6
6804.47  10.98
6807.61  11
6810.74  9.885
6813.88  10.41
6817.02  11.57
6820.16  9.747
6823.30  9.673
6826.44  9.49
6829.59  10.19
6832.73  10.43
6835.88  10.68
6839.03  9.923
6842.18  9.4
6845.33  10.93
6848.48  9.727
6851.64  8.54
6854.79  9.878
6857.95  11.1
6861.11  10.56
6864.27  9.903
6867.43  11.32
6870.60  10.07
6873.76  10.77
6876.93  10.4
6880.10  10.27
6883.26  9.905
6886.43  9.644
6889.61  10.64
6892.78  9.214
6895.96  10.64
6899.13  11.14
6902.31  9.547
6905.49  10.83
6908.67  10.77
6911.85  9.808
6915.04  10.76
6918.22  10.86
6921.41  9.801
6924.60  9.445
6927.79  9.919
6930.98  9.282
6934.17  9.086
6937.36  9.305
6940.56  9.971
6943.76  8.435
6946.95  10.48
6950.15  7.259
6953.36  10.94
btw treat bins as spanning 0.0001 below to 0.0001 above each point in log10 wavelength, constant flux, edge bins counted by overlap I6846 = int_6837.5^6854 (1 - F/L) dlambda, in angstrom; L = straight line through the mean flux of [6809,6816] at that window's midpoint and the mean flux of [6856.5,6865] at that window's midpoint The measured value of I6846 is 1.2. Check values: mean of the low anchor 10.3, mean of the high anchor 10.6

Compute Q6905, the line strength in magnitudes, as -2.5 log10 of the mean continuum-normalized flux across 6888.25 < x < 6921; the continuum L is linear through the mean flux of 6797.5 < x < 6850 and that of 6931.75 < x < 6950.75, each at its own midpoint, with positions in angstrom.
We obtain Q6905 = -0.09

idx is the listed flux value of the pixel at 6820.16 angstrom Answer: 9.747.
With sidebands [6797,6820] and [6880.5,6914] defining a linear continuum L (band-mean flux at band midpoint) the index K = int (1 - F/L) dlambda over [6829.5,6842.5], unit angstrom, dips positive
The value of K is 0.4 angstrom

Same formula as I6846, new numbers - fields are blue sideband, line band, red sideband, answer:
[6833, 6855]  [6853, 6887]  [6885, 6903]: -1.1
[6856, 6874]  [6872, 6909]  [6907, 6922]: 0.8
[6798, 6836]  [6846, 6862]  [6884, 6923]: 0.5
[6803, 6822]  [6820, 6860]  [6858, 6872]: 2.1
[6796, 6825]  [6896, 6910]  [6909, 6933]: -0.7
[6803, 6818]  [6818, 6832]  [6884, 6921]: 1.0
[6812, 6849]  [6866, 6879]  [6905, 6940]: -0.7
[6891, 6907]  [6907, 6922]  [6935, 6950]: -0.8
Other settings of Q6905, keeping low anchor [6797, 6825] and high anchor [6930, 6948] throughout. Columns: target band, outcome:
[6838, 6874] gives -0.01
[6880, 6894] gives -0.01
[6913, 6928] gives -0.07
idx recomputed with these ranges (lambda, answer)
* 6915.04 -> 10.76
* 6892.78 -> 9.214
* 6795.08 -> 9.769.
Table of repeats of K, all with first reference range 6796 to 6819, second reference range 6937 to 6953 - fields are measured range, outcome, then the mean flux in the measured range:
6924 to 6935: -0.1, 9.46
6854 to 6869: -0.8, 10.6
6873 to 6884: -0.5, 10.3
